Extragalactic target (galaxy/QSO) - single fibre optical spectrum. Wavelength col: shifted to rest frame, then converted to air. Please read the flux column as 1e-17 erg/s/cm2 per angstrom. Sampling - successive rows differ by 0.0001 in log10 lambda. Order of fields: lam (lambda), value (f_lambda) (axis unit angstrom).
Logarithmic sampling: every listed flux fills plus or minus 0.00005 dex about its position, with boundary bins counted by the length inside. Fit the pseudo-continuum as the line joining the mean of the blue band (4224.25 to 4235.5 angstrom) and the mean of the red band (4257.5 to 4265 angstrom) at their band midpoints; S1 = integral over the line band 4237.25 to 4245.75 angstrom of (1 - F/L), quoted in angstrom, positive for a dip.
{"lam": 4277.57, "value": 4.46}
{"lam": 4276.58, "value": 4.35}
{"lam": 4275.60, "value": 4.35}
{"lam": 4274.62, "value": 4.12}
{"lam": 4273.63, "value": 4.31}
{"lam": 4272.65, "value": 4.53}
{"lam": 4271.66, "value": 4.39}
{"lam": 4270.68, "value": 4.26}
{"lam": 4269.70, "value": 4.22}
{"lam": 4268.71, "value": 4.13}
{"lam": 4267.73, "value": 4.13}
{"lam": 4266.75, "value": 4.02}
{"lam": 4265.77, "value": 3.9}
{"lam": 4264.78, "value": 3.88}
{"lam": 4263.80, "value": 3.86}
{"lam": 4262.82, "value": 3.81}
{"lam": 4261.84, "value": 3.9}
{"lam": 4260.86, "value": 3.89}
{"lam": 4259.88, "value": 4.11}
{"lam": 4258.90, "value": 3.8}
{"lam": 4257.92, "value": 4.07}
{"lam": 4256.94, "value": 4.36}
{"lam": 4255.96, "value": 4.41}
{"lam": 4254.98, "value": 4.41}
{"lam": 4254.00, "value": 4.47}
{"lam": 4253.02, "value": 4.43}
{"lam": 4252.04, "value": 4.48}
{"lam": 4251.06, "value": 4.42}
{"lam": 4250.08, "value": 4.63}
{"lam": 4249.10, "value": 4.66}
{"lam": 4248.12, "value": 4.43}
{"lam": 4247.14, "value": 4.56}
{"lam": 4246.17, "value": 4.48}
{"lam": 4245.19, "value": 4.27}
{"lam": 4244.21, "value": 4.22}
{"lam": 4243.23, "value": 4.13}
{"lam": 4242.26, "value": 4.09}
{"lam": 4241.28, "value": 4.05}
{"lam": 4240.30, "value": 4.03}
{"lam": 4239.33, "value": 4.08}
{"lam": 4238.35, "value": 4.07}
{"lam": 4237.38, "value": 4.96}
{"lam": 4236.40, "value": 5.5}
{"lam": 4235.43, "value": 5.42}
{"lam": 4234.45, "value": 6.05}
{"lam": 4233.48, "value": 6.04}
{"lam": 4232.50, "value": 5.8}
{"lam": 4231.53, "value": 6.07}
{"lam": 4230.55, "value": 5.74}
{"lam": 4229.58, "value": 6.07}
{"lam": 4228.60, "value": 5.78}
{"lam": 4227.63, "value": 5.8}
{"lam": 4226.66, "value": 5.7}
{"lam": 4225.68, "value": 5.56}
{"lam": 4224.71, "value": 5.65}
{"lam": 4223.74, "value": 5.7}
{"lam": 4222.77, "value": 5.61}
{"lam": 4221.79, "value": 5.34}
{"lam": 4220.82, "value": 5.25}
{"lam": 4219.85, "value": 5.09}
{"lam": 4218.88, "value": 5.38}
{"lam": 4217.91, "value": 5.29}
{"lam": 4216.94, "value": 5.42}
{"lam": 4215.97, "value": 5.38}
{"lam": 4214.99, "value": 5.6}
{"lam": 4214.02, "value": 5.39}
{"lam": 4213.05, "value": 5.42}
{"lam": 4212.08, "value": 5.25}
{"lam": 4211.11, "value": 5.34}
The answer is 1.55 angstrom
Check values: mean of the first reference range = 5.82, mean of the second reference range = 3.92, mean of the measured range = 4.18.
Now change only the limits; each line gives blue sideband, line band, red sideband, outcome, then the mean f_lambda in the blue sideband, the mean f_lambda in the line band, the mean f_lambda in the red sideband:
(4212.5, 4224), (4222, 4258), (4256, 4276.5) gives -0.8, 5.4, 4.93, 4.12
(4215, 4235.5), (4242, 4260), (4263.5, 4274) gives 1.5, 5.63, 4.35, 4.15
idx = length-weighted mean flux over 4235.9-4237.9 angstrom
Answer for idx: 5.23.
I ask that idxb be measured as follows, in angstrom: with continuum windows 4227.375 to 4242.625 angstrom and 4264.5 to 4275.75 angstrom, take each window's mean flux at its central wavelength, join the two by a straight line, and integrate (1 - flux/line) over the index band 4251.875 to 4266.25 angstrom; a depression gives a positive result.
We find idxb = 1.29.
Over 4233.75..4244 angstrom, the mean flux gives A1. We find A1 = 4.66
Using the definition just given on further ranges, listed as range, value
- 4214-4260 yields 4.96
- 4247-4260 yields 4.37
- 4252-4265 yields 4.13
